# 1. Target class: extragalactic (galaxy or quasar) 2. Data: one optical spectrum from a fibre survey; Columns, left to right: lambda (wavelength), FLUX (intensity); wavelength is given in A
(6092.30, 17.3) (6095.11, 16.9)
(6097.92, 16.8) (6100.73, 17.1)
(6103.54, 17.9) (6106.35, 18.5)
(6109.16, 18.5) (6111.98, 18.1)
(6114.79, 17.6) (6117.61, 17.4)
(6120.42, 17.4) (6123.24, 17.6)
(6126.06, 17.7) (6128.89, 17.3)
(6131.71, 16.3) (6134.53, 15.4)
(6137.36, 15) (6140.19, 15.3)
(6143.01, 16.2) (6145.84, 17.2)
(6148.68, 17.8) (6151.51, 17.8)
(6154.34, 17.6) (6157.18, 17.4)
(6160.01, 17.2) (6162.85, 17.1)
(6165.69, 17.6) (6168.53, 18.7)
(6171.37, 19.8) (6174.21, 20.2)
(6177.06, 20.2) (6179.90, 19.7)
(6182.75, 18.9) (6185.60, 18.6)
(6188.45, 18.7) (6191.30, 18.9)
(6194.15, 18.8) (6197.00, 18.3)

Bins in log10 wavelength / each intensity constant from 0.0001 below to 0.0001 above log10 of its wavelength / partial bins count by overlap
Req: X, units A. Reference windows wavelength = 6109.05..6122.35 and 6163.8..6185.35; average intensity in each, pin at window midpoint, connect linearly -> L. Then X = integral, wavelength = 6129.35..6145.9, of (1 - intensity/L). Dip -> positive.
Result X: 2.2 A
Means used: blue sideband 17.7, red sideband 19.2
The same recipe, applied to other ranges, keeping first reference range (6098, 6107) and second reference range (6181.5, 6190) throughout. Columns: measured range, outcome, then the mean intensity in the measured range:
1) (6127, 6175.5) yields 2.6 A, 17.3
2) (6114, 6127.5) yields 0.2 A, 17.5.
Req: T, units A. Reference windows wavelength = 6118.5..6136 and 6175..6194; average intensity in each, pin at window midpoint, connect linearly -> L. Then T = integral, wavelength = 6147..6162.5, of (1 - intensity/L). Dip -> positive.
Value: 0.4 A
